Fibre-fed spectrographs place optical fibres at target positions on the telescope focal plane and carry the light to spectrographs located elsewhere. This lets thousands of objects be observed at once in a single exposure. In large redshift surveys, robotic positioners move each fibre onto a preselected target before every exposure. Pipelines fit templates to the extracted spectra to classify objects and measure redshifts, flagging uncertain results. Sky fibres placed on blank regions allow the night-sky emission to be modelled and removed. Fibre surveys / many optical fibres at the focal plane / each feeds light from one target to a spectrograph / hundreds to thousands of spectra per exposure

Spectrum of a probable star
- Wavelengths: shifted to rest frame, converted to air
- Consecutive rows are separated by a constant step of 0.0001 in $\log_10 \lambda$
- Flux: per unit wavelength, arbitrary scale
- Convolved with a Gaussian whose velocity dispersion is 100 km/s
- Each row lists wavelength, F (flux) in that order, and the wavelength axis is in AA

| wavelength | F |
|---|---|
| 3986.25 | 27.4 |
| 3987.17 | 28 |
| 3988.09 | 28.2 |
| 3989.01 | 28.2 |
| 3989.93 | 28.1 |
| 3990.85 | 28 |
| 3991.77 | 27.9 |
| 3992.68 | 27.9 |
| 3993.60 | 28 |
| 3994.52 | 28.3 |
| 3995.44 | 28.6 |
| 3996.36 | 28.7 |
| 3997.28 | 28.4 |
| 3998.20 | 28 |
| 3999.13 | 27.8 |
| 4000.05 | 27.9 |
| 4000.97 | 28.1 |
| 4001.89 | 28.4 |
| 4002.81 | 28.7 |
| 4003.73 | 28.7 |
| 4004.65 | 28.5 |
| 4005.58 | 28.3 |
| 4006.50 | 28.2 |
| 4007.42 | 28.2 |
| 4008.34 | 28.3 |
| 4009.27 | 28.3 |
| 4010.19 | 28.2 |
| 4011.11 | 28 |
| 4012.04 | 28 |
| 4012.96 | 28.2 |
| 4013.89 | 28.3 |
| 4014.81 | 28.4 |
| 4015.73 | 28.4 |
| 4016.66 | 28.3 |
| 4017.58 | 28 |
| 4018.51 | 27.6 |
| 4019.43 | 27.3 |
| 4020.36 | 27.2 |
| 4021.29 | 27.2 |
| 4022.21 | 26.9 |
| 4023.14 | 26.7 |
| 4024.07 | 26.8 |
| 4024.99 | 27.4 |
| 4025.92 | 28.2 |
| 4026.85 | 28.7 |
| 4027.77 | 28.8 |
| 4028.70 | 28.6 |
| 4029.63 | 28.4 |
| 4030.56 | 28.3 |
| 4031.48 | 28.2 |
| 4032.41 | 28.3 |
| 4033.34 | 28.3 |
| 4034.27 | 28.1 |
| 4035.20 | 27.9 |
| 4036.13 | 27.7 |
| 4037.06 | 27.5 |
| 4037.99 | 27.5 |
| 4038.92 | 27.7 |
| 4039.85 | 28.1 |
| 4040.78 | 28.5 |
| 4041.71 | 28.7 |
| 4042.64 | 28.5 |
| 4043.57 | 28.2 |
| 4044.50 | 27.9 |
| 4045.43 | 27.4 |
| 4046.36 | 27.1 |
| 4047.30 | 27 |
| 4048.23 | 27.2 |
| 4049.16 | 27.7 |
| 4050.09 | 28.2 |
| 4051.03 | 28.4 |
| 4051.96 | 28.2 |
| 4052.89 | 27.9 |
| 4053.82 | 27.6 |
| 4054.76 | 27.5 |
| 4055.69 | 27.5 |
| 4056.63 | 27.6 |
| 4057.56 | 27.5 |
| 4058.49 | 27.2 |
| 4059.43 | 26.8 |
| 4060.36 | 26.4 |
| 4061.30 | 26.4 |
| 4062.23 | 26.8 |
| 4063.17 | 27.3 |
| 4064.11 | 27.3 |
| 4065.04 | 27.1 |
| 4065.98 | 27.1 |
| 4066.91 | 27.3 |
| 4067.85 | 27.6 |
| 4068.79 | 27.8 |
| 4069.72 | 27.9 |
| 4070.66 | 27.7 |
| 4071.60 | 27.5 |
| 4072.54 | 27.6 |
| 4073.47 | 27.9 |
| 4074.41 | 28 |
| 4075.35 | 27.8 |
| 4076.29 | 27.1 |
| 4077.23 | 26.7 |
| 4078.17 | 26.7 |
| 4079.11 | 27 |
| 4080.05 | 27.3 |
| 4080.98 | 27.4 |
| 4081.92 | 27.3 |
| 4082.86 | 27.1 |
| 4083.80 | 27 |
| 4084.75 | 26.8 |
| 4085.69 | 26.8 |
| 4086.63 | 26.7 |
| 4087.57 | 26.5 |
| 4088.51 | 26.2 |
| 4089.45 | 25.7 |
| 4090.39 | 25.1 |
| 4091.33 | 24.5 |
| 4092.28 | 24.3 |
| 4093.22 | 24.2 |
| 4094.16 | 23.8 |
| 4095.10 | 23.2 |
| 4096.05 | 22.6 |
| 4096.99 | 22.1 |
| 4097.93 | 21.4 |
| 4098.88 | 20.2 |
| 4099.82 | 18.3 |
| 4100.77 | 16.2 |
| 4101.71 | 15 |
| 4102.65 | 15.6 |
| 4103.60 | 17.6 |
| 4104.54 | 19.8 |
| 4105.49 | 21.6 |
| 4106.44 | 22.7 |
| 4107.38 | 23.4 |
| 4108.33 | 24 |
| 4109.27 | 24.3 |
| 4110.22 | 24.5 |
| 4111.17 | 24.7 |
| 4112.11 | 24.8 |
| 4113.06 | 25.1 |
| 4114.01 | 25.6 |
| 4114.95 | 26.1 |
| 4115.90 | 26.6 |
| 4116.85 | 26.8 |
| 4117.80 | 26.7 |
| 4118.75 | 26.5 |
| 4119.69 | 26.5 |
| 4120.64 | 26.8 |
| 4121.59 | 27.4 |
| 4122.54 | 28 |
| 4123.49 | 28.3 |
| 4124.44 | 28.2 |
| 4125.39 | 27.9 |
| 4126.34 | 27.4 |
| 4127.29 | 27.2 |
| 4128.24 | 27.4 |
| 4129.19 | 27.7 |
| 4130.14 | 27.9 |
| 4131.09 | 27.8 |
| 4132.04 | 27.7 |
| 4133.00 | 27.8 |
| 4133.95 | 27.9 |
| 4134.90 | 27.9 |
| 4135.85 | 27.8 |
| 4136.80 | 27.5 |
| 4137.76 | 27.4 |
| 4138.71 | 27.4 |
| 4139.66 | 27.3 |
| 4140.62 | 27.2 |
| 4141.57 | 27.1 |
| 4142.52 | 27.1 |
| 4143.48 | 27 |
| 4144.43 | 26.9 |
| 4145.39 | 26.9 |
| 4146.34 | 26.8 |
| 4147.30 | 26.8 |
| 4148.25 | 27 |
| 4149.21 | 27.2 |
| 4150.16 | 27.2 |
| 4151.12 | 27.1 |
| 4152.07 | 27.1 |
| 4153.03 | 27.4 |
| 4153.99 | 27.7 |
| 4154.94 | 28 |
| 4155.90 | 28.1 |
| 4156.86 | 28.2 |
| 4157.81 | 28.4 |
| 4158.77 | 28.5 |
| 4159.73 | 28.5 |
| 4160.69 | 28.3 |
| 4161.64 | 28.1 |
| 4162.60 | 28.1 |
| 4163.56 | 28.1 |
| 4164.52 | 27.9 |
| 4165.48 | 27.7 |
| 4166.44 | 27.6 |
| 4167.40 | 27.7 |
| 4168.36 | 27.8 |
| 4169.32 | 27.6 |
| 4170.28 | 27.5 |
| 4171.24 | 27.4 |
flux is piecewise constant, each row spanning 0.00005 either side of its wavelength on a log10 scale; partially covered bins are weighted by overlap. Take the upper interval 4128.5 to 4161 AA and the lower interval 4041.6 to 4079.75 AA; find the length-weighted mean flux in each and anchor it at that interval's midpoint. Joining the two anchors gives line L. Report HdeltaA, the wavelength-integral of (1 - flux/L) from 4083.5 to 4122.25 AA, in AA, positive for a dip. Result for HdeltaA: 5.28 AA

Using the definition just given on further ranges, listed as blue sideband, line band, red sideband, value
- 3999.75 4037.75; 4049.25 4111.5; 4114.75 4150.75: 5.2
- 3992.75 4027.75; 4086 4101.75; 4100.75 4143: 2.0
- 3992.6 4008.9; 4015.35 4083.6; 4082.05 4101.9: -4.8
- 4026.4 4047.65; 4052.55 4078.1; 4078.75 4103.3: -1.6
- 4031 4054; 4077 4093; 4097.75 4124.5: -0.8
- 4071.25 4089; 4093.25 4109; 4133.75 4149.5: 3.8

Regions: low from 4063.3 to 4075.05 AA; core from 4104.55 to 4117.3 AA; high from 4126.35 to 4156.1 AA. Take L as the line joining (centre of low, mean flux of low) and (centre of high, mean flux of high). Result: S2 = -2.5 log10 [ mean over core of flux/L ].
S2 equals 0.13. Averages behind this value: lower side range 27.6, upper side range 27.4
